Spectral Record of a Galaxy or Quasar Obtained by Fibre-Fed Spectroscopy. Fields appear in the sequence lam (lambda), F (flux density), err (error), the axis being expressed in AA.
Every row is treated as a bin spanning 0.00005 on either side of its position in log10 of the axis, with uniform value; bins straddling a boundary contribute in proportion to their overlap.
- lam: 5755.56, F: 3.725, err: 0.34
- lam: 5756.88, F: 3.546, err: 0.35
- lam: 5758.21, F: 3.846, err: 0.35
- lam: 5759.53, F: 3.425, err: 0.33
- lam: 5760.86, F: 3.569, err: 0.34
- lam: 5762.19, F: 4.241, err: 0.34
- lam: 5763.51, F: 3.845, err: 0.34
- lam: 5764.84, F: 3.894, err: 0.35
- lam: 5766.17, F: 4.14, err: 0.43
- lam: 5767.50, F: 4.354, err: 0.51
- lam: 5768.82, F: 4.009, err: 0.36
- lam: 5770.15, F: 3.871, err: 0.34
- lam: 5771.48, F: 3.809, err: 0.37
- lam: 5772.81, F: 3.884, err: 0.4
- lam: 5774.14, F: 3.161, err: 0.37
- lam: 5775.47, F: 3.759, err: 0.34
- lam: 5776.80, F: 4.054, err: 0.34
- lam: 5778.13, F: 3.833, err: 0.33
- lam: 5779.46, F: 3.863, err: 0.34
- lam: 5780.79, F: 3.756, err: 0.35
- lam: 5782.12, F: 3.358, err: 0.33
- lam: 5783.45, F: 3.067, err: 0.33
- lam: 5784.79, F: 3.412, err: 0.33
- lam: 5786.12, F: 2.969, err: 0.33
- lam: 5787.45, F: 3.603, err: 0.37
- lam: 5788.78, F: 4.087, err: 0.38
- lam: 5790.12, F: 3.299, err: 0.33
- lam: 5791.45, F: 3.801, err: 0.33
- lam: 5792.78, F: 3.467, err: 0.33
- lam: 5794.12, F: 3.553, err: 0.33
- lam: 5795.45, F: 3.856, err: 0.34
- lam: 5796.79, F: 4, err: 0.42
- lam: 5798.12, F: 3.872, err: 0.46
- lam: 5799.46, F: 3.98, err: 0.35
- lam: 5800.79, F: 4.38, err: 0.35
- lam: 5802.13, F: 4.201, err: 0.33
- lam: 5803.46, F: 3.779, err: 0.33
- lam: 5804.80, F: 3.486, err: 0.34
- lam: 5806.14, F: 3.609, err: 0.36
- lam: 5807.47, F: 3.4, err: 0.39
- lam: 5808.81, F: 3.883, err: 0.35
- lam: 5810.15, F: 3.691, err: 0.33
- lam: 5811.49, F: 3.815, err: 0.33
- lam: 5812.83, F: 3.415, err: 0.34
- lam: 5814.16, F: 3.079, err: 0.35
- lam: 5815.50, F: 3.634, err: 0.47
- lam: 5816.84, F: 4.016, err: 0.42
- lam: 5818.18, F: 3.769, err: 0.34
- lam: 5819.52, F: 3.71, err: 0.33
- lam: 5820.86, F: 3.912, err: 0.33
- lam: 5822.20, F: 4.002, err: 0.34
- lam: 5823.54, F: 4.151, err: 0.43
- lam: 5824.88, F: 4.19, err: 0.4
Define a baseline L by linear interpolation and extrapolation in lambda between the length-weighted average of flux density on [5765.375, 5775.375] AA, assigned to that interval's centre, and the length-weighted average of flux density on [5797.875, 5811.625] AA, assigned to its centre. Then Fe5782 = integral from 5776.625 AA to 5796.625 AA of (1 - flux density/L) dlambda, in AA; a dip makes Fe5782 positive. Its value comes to 1.3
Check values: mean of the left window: 3.88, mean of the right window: 3.82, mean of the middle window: 3.6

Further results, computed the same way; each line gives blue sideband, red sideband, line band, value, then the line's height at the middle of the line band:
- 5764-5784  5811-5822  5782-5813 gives 0.5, 3.73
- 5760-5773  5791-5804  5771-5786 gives 1.2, 3.93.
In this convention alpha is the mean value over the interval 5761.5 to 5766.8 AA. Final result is 4.03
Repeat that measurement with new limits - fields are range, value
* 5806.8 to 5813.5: 3.64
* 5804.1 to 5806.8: 3.54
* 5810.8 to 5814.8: 3.44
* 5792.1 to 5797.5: 3.72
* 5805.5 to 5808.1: 3.51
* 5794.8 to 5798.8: 3.9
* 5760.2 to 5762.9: 3.91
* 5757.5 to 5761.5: 3.61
